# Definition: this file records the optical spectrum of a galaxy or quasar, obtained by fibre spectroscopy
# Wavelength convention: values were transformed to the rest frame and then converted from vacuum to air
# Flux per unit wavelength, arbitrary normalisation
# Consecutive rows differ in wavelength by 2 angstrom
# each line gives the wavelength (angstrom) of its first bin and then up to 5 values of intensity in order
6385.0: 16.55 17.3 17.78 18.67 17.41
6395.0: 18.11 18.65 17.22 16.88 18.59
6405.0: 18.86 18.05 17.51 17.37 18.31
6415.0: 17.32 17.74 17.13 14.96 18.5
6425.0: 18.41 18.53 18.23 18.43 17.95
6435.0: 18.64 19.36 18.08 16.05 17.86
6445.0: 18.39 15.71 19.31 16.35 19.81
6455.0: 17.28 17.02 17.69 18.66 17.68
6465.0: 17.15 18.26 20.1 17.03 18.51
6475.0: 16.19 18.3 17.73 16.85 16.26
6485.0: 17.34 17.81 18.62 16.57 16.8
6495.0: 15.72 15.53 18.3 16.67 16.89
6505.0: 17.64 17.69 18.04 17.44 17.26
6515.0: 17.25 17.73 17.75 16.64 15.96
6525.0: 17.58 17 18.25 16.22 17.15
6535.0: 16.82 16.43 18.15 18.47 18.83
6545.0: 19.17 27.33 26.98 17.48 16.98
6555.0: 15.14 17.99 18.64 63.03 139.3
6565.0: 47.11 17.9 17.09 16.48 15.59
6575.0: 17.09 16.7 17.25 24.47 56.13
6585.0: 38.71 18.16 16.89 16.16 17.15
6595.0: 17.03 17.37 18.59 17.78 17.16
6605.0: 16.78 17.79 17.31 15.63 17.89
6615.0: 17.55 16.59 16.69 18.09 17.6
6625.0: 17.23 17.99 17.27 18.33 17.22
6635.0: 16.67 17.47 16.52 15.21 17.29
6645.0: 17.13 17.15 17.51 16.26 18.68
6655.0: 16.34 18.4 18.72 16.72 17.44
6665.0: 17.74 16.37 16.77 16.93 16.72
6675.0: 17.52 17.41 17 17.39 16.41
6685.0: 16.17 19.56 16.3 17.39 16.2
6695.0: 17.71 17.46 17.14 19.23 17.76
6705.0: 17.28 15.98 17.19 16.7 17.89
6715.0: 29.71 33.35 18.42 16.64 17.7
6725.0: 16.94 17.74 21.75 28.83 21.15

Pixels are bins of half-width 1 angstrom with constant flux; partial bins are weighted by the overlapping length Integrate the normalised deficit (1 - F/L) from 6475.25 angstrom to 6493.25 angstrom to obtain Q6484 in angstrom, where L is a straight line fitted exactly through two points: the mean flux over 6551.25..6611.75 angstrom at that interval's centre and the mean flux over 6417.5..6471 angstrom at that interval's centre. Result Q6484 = 2.6 angstrom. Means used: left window 17.9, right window 25.9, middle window 17.3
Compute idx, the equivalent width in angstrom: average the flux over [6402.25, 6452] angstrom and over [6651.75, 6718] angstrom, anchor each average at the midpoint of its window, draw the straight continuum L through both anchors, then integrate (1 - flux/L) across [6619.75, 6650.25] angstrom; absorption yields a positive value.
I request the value 1.45 angstrom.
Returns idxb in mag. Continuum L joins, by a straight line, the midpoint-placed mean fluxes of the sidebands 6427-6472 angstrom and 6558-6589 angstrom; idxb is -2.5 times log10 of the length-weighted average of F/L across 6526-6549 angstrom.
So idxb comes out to 0.490 mag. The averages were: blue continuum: 18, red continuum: 34.3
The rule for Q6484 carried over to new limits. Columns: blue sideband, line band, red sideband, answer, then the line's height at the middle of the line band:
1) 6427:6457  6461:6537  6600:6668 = 1.8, 17.7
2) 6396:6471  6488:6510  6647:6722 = 1.0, 17.9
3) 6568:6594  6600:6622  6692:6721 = 4.4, 21.5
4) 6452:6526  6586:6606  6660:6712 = 0.0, 17.3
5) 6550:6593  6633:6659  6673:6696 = 5.1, 21.3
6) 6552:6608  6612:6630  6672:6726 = 4.8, 23.8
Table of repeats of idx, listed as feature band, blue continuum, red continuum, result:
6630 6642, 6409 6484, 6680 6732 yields 1.1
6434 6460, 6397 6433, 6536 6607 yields 2.0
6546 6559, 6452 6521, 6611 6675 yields -2.1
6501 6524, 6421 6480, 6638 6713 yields 0.6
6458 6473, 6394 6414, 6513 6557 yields 0.0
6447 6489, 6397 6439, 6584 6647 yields 0.4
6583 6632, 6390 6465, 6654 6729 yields -2.7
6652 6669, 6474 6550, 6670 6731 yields 0.8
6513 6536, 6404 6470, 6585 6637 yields 0.9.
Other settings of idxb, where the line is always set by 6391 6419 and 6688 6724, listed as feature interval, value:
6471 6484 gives 0.050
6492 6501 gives 0.098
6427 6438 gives -0.034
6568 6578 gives 0.114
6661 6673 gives 0.107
